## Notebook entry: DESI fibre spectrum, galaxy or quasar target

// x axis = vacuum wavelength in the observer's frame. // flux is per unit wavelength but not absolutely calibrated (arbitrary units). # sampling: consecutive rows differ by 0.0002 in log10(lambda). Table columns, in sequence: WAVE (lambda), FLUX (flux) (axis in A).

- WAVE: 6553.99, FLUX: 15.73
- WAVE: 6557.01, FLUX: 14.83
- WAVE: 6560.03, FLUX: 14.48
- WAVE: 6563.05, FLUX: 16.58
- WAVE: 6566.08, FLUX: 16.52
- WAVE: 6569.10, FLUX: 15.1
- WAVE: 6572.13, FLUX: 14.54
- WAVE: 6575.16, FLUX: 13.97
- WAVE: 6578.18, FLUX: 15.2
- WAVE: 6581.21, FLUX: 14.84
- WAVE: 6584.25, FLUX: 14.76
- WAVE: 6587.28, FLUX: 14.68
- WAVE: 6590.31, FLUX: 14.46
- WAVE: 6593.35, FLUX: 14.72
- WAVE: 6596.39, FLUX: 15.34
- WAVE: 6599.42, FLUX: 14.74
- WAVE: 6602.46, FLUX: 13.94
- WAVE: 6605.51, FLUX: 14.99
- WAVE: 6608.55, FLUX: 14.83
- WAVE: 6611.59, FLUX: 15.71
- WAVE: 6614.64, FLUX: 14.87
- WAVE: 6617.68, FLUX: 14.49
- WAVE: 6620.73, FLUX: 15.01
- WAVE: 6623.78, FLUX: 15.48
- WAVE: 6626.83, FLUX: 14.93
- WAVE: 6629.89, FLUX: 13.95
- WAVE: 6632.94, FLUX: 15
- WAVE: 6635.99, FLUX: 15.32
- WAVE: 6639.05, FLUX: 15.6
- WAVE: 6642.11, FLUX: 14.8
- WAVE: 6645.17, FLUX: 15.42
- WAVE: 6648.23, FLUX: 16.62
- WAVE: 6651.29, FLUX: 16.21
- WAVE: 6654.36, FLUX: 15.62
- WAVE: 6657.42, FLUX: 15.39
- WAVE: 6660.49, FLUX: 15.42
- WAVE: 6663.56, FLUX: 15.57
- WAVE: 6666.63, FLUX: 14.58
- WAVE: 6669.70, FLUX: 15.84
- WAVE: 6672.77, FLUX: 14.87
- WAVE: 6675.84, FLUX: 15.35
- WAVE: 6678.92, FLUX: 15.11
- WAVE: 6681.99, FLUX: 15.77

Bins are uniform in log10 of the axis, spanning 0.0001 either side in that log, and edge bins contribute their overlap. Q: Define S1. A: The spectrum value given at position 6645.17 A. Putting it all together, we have 15.42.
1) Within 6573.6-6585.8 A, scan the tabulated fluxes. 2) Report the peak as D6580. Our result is 15.2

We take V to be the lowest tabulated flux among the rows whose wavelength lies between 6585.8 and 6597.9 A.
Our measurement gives 14.46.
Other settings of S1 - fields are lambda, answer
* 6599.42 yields 14.74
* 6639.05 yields 15.6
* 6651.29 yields 16.21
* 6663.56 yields 15.57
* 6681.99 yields 15.77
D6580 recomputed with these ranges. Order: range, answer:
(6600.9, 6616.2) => 15.71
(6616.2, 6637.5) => 15.48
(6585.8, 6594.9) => 14.72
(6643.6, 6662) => 16.62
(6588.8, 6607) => 15.34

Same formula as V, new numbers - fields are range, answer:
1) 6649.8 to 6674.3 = 14.58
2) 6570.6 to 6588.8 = 13.97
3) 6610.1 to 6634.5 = 13.95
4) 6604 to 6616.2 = 14.83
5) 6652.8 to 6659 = 15.39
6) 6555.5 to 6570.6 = 14.48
